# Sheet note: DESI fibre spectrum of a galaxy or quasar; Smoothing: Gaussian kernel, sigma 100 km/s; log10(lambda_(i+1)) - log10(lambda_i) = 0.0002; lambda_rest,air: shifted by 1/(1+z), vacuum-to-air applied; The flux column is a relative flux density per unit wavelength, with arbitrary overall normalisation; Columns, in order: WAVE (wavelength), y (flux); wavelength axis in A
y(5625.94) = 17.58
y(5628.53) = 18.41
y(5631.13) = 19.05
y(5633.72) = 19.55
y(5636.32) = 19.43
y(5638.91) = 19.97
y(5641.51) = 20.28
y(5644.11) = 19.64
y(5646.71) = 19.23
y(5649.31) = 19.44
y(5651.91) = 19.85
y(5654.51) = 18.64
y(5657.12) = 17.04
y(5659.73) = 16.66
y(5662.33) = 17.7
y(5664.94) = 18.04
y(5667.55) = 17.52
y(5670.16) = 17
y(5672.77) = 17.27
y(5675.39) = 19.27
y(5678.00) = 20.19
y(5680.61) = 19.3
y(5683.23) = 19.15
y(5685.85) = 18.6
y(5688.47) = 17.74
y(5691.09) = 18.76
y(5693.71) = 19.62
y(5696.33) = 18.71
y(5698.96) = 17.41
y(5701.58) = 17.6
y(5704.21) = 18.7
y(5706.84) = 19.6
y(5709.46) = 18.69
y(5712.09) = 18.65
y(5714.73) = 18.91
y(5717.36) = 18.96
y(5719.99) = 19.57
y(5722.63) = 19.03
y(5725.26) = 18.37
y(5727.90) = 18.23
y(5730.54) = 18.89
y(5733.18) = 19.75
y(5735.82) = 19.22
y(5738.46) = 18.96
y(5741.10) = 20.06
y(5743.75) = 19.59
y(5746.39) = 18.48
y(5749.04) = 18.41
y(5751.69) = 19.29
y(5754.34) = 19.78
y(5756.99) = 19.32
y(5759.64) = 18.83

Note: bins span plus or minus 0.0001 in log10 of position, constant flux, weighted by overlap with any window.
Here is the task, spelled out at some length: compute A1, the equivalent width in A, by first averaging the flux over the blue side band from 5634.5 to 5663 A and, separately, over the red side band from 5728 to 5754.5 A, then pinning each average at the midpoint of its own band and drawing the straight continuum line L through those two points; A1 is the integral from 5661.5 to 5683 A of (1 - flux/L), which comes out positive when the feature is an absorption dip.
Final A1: 0.7 A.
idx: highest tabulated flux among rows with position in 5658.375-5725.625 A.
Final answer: 20.19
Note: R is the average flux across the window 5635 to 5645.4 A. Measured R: 19.8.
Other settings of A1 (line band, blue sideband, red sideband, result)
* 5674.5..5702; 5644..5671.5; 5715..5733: -0.4 A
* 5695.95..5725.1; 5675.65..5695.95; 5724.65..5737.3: 0.4 A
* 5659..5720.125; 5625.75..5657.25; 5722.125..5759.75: 2.1 A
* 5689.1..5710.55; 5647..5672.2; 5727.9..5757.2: 0.0 A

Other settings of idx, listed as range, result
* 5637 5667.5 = 20.28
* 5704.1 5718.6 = 19.6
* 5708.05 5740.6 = 19.75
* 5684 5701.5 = 19.62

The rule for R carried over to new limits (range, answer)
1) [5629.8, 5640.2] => 19.5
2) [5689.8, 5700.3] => 18.6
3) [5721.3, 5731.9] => 18.6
